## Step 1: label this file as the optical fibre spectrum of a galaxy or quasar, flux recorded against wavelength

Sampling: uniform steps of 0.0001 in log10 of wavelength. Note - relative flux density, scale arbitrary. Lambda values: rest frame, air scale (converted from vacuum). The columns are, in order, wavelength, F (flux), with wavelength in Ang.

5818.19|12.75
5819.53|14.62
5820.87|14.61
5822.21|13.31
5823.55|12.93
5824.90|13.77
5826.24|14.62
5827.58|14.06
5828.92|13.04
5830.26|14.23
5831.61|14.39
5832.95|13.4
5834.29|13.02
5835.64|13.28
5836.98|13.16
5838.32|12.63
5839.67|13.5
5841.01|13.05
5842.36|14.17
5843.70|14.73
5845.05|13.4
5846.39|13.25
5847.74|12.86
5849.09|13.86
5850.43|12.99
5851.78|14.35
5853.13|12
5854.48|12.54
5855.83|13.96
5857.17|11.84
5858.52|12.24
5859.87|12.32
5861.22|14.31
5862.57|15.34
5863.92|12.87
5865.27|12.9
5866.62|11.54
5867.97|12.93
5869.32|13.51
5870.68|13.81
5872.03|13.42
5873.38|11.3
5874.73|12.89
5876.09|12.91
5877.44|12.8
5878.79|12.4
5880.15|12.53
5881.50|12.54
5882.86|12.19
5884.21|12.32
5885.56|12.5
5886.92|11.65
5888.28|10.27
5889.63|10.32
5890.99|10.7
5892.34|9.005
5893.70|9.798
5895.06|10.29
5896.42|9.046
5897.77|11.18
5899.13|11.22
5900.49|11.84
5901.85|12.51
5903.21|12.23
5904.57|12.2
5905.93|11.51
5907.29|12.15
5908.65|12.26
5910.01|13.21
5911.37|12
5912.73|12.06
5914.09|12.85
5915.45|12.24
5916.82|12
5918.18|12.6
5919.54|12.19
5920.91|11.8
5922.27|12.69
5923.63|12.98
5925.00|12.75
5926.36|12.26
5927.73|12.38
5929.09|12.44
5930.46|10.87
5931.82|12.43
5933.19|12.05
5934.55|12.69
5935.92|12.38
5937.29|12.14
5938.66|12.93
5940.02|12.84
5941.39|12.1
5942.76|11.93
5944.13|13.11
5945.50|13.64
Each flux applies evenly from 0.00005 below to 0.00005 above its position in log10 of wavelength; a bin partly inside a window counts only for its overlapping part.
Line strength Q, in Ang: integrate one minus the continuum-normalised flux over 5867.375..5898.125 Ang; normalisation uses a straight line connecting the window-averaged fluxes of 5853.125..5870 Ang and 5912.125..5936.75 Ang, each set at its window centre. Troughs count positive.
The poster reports 2.4 Ang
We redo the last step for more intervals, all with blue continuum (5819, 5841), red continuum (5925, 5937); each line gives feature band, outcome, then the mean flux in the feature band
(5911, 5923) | 0.1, 12.3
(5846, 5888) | 0.9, 12.8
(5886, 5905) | 2.7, 10.9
